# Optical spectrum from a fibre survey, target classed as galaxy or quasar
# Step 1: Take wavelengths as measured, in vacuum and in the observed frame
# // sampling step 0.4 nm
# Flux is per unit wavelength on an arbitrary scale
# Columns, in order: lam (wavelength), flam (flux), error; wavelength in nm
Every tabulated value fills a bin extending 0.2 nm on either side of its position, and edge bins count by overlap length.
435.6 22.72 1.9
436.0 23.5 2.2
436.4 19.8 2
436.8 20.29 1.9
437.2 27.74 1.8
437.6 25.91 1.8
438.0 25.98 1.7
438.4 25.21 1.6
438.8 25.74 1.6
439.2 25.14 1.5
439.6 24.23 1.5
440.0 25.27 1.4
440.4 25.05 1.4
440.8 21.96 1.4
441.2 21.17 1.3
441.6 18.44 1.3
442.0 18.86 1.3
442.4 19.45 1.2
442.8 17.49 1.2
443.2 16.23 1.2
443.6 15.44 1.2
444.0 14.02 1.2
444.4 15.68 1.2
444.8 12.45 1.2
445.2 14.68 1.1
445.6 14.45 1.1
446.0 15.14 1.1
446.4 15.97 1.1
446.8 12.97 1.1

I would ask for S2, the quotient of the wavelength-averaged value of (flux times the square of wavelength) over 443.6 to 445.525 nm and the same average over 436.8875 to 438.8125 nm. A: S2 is 0.57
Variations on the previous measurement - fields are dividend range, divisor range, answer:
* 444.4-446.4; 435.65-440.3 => 0.61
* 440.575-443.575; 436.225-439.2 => 0.79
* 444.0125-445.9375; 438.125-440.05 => 0.59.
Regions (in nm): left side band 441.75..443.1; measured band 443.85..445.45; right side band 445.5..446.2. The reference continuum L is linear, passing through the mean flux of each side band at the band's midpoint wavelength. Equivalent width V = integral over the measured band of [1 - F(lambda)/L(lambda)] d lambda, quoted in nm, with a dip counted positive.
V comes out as 0.19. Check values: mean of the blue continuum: 18.4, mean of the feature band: 14.2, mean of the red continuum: 14.8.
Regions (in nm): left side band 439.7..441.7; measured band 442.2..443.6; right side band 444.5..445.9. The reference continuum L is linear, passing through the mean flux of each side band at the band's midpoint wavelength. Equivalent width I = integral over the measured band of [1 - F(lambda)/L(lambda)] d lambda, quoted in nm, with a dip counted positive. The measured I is 0.082 nm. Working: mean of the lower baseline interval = 22.7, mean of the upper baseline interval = 14.1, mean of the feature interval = 17.4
